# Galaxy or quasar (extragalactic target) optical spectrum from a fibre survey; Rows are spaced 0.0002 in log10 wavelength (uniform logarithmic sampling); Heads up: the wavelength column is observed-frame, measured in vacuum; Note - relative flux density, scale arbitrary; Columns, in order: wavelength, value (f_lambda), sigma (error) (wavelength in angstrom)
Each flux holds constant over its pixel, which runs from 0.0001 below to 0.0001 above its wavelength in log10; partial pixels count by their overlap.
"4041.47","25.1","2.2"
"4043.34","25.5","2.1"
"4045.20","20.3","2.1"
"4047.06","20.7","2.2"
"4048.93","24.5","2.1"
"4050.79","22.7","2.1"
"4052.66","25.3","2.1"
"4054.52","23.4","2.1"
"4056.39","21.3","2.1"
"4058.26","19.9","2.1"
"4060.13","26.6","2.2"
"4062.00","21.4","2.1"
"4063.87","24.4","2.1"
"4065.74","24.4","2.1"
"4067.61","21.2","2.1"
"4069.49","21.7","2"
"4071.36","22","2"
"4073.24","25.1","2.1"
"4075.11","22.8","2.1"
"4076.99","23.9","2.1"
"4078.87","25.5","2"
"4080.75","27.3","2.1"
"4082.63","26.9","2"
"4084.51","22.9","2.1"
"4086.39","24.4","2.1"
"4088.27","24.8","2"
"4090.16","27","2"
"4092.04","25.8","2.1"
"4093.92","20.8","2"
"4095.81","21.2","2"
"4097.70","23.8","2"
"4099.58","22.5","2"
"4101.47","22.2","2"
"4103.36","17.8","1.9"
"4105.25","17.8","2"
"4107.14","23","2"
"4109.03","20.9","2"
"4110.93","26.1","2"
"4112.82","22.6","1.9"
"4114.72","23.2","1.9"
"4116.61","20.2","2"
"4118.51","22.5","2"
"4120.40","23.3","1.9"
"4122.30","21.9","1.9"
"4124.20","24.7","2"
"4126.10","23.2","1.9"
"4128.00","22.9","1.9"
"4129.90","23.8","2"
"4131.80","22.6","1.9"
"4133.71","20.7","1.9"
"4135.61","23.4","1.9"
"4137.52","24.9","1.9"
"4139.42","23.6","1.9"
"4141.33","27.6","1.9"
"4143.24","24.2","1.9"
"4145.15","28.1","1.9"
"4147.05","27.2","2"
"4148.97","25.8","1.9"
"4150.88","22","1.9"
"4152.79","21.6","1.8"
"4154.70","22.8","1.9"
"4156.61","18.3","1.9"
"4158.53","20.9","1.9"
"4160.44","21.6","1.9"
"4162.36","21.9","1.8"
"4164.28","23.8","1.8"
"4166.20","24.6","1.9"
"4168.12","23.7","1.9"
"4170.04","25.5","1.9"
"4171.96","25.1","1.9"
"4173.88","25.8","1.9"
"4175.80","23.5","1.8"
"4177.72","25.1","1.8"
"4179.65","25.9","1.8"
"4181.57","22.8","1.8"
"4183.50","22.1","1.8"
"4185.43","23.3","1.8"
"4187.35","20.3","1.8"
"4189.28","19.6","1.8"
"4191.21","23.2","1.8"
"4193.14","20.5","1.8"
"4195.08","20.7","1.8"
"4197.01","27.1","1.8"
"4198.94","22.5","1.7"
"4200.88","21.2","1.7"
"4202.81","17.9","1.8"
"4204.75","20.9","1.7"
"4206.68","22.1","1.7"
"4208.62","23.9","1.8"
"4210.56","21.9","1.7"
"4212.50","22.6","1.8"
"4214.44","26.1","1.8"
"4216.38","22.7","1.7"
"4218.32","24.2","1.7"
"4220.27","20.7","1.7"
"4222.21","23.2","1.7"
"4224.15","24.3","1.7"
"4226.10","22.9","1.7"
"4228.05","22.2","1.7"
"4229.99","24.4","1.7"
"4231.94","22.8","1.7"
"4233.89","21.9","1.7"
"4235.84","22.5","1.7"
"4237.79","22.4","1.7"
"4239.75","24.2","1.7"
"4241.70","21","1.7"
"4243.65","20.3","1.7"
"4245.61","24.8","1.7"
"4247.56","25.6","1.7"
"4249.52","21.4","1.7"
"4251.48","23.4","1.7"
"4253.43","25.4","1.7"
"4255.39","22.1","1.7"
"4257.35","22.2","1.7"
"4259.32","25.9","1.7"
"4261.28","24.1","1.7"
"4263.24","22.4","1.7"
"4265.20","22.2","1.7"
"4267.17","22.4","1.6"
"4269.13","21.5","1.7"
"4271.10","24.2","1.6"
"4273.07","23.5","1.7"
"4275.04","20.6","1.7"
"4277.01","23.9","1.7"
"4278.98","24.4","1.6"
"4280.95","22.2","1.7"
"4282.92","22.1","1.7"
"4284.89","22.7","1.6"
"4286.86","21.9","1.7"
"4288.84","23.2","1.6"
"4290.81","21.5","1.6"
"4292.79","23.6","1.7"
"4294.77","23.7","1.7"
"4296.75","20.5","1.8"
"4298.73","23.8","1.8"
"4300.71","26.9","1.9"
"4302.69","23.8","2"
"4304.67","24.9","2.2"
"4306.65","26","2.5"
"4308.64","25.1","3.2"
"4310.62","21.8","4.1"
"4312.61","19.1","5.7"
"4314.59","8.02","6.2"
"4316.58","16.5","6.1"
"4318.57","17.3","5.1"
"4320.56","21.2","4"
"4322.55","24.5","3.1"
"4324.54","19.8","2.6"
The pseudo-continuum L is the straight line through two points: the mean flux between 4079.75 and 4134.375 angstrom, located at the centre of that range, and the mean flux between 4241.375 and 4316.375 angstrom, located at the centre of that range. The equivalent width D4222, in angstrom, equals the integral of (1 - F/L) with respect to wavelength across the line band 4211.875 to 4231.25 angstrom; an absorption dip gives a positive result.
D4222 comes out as -0.5 angstrom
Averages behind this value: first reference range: 23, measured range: 23.3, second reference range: 22.6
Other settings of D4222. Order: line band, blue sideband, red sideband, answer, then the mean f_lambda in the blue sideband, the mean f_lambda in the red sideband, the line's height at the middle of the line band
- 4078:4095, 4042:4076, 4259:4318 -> -1.6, 23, 22.3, 22.9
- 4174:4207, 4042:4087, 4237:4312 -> 1.3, 23.5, 23.2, 23.3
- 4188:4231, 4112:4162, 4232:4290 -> 1.0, 23.2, 22.9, 23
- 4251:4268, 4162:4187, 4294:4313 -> 0.3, 24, 23.7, 23.8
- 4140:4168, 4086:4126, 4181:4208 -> -1.8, 22.7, 21.7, 22.2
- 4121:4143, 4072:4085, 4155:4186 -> 0.4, 24.9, 23.4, 24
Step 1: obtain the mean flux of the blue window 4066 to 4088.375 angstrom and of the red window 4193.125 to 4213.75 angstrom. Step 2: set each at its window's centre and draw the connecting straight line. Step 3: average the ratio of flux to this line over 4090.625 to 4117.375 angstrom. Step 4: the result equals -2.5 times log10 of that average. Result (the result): 0.072 mag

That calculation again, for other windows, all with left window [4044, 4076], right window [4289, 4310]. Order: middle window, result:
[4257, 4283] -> 0.04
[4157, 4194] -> 0.01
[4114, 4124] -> 0.03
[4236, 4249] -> 0.03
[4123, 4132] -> -0.02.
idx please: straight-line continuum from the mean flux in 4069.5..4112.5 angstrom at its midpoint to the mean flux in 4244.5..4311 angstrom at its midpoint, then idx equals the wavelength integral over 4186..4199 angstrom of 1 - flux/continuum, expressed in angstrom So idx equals 0.8 angstrom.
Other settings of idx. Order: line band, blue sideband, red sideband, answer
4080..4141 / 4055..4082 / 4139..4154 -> 2.9 angstrom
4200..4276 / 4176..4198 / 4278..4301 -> 0.3 angstrom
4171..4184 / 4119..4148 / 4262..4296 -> -0.4 angstrom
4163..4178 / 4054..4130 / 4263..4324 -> -1.2 angstrom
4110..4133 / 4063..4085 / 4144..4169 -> 0.5 angstrom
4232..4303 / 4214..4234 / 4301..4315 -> -1.2 angstrom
